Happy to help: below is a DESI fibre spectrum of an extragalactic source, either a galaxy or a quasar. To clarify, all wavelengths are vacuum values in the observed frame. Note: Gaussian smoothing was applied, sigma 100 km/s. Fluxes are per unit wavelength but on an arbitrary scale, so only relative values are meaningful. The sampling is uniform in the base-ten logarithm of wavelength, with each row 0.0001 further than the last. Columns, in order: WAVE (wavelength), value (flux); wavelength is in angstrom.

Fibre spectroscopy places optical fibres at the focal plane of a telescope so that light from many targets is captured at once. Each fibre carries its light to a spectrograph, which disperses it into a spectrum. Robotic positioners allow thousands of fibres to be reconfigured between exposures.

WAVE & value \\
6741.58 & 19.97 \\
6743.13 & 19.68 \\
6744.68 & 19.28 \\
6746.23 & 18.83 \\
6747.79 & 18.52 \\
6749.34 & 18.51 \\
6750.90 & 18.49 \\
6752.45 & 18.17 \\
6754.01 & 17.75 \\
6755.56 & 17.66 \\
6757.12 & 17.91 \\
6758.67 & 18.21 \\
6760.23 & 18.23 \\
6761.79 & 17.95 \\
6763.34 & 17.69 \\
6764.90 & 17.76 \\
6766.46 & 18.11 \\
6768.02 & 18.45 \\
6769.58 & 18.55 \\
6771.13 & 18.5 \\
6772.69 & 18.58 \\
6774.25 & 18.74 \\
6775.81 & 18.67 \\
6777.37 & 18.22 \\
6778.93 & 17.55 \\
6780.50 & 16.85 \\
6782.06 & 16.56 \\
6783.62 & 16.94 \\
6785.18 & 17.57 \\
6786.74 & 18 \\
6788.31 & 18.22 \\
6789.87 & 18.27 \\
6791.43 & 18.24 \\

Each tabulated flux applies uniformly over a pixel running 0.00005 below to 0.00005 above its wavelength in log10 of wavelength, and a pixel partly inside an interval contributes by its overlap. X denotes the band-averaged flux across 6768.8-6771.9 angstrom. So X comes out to 18.6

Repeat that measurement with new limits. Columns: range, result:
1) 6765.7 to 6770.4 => 18.4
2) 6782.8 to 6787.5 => 17.5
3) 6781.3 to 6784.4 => 16.8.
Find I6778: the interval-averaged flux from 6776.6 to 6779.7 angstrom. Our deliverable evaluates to 17.9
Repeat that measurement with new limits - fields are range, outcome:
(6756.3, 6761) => 18.1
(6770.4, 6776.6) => 18.6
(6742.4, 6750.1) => 19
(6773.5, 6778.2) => 18.5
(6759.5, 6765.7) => 17.9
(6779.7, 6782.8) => 16.7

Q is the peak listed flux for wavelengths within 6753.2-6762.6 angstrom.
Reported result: 18.23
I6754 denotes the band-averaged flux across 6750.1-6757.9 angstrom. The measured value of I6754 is 18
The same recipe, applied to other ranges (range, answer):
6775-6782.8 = 17.6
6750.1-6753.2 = 18.3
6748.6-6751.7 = 18.5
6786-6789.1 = 18.1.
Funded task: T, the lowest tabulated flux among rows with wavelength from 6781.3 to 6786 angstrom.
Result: 16.56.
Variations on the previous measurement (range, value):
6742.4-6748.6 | 18.52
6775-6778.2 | 18.22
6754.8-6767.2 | 17.66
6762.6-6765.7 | 17.69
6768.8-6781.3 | 16.85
